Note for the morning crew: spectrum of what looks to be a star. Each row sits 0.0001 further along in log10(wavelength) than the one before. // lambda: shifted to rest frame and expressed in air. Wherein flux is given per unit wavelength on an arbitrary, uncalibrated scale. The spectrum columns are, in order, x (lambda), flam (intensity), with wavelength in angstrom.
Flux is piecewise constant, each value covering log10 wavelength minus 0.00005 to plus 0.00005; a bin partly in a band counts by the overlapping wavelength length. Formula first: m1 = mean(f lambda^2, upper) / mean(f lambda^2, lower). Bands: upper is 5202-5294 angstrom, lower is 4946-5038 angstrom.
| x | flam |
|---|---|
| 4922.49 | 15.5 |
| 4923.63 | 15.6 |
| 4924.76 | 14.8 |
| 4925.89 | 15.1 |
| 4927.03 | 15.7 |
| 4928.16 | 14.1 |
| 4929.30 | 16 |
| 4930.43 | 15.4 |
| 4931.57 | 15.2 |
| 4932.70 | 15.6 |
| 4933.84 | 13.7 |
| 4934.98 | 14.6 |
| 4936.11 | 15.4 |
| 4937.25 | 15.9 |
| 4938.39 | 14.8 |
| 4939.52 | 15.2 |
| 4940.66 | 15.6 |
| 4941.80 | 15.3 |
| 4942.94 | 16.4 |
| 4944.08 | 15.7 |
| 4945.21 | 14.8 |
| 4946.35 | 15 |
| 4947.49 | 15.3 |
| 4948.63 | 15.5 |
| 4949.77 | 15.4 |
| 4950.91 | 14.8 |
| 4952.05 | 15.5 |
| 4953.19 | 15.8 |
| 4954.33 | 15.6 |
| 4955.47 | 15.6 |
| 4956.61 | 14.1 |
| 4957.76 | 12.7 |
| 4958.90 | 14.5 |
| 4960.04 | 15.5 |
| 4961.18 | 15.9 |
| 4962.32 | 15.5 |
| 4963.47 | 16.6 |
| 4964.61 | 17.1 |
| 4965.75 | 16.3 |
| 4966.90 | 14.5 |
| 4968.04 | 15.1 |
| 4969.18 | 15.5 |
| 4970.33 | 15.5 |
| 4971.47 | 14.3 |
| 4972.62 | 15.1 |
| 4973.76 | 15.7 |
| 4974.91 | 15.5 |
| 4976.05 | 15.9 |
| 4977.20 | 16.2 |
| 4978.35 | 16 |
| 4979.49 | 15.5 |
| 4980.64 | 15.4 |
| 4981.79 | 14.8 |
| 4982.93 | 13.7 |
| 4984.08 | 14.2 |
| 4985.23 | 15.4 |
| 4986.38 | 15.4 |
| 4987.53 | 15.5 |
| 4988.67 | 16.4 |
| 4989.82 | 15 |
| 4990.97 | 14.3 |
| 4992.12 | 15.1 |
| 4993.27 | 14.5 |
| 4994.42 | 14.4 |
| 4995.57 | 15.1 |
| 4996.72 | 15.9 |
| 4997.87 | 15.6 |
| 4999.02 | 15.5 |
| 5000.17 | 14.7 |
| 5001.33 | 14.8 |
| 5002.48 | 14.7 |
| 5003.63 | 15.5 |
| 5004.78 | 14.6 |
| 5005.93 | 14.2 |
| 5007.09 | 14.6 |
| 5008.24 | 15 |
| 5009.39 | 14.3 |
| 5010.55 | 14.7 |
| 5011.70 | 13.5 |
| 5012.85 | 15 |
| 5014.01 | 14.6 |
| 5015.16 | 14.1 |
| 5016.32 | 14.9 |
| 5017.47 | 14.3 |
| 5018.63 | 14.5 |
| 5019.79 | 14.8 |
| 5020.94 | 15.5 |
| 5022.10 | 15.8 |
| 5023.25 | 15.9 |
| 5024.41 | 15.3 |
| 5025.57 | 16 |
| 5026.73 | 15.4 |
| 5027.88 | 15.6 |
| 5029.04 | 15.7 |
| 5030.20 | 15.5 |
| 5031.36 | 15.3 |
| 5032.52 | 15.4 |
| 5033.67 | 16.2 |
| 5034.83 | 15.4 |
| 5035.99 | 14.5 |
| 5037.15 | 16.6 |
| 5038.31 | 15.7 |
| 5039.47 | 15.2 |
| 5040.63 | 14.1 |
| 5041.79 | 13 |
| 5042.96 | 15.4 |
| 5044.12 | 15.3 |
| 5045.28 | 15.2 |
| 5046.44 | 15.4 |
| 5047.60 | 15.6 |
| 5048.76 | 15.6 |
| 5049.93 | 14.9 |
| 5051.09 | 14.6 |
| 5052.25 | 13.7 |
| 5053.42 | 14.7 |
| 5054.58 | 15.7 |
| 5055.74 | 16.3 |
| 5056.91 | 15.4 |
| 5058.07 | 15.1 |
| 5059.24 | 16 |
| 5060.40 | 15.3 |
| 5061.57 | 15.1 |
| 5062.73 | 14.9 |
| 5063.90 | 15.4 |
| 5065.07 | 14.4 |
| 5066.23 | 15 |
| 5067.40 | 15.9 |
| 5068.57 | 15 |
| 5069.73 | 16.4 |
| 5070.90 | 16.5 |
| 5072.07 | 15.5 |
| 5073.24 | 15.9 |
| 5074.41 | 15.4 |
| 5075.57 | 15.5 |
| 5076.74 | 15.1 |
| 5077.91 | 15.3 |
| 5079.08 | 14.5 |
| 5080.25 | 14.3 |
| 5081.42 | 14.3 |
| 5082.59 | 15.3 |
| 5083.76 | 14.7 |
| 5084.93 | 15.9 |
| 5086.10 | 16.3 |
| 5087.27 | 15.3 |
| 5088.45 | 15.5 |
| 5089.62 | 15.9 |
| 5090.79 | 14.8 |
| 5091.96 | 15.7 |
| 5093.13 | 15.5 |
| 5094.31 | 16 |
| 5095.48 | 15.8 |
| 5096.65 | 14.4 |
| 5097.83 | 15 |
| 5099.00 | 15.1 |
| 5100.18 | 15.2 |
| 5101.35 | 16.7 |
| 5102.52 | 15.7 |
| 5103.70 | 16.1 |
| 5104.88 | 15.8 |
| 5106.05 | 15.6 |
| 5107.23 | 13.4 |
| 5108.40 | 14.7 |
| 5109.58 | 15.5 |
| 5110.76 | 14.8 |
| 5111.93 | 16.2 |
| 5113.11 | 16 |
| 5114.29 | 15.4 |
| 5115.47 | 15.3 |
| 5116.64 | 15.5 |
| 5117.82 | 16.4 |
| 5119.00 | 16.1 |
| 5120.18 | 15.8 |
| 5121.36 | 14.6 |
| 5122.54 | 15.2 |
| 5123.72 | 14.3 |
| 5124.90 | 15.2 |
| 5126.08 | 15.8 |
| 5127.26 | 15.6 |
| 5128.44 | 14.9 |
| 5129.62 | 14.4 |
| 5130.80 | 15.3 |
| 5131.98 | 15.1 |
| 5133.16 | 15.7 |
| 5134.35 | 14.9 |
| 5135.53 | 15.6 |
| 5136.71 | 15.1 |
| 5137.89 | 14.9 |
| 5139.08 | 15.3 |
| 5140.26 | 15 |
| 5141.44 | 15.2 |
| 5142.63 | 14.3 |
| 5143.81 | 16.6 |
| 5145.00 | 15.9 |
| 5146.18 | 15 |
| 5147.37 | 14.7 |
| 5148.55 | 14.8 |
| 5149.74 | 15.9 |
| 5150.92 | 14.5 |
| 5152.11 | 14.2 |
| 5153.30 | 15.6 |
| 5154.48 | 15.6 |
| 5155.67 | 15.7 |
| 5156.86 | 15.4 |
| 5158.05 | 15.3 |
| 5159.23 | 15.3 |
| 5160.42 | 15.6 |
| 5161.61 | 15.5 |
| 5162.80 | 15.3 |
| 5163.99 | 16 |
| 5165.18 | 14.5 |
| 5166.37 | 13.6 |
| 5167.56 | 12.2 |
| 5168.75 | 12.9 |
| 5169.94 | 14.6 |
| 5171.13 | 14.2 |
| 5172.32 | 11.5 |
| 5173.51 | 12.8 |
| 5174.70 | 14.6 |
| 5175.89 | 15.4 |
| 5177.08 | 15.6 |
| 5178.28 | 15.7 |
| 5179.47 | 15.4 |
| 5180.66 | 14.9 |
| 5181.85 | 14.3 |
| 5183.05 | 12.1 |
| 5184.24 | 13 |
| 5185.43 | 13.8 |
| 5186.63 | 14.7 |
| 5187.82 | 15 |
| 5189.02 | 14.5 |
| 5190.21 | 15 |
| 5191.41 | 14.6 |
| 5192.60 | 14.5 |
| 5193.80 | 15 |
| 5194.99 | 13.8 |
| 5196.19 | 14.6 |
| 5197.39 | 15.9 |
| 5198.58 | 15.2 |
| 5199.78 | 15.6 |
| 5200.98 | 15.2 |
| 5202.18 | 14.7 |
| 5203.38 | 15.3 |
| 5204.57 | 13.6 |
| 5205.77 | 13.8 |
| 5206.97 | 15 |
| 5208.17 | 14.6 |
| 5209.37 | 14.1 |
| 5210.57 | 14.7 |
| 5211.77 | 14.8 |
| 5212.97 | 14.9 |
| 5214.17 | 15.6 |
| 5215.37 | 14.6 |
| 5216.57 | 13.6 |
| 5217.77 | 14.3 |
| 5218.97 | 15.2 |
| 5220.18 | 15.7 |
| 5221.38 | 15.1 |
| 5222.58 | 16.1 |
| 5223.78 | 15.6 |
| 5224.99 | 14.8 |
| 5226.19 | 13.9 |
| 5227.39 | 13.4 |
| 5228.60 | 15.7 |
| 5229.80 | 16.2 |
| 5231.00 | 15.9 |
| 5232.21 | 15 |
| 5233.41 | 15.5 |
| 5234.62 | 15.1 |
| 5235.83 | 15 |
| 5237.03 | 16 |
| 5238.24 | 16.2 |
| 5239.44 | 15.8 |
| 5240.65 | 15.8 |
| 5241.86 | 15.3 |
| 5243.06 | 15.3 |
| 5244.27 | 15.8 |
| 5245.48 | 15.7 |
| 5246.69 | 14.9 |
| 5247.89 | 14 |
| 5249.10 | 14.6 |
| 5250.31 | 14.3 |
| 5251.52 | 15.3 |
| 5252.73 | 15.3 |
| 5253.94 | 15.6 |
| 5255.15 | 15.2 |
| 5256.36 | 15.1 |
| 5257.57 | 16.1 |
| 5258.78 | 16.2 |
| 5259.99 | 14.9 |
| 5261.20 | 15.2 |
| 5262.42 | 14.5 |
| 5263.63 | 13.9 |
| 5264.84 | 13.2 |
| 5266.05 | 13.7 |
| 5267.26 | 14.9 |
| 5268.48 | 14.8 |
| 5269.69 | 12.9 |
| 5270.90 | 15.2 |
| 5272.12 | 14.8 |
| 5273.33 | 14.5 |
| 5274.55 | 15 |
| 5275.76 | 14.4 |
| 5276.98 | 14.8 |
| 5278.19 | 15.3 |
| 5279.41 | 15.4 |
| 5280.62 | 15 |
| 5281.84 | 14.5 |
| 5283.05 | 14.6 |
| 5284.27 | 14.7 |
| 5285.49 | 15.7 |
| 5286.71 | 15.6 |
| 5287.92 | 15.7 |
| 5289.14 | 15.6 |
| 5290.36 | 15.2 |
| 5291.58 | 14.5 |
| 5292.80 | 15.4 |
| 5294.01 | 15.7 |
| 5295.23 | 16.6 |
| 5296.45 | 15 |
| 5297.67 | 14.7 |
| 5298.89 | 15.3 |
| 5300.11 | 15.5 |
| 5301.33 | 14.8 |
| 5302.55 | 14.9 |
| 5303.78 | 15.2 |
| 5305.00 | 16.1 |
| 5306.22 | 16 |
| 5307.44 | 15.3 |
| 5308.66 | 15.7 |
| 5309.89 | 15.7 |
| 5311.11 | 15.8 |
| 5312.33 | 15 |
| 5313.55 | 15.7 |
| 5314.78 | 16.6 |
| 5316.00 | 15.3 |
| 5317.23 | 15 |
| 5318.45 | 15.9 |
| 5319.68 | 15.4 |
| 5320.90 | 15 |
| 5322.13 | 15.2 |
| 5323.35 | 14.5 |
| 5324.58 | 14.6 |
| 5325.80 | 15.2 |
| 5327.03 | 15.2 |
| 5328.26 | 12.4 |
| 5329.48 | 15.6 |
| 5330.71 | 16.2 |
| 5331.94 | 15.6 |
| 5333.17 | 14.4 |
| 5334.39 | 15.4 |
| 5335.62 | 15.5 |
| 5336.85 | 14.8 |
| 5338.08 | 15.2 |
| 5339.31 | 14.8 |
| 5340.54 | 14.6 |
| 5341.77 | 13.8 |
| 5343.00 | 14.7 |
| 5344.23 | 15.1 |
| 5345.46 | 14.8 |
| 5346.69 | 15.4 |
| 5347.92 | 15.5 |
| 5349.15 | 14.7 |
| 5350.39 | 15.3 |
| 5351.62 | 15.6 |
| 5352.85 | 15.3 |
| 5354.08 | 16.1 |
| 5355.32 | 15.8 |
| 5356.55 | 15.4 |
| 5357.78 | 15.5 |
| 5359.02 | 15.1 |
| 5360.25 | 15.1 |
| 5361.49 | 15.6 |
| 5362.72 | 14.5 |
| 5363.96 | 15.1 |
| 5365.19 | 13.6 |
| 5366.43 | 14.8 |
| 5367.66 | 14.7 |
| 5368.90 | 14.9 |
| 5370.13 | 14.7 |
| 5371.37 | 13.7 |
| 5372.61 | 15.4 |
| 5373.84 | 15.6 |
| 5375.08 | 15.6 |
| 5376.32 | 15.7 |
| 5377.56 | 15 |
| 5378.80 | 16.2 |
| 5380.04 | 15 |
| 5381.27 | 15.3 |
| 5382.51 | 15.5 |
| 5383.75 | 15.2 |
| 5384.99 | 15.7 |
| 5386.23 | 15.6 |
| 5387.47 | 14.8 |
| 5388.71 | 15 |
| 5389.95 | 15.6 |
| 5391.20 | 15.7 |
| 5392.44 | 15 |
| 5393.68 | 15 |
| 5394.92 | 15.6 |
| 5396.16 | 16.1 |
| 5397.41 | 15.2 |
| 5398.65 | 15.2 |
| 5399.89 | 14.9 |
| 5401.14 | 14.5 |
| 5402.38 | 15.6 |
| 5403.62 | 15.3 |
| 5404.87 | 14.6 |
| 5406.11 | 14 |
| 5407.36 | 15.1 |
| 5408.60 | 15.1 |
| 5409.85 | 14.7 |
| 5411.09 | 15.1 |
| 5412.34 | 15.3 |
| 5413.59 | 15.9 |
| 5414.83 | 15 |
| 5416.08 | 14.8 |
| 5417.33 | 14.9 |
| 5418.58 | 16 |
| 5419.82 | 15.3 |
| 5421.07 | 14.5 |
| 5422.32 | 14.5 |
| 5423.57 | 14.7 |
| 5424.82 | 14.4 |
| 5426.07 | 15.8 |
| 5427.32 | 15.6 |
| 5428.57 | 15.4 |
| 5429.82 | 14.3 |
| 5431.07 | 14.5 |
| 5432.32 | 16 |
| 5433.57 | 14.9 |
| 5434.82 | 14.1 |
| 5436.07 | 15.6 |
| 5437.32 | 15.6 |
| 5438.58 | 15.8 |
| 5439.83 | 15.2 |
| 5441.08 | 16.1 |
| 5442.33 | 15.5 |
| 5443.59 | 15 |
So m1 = 1.09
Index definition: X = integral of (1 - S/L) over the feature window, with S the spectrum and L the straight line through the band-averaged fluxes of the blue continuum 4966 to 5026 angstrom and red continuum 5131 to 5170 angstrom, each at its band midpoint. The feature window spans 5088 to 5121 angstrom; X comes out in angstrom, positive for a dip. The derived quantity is -1.0 angstrom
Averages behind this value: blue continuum 15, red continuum 15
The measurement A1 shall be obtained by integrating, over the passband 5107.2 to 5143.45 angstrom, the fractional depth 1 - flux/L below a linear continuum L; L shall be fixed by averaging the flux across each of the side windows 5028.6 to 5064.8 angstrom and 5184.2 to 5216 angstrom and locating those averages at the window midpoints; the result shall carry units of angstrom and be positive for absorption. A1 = -0.7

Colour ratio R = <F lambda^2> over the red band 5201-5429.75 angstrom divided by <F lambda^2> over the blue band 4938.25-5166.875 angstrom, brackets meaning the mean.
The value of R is 1.1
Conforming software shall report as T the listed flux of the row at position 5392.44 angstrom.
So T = 15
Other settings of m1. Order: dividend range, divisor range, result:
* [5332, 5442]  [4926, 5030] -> 1.17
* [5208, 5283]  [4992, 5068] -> 1.08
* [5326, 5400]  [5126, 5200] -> 1.10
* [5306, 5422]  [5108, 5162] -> 1.08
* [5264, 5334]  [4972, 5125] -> 1.09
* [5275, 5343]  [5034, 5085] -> 1.10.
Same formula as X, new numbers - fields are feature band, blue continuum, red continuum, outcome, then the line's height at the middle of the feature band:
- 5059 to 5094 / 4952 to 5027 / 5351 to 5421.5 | -0.5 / 15.1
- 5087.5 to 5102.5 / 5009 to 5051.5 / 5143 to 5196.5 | -0.6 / 14.9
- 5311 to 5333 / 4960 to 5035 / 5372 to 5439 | 0.0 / 15.2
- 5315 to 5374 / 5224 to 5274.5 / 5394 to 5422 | 0.1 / 15.1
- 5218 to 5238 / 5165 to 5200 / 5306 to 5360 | -0.9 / 14.6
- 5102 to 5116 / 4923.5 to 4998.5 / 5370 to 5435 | -0.1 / 15.2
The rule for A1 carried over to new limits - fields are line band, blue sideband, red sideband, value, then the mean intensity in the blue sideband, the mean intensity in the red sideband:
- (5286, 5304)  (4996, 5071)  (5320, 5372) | -0.4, 15.1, 15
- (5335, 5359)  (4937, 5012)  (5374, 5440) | 0.1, 15.2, 15.2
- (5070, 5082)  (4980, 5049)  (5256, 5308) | -0.2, 15.1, 15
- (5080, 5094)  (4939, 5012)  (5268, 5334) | -0.1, 15.2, 15.2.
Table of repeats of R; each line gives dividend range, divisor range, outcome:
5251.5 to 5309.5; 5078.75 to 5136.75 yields 1.05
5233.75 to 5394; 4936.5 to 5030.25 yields 1.13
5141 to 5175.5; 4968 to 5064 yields 1.03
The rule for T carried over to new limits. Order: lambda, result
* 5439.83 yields 15.2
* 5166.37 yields 13.6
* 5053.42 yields 14.7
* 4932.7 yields 15.6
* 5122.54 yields 15.2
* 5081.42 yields 14.3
